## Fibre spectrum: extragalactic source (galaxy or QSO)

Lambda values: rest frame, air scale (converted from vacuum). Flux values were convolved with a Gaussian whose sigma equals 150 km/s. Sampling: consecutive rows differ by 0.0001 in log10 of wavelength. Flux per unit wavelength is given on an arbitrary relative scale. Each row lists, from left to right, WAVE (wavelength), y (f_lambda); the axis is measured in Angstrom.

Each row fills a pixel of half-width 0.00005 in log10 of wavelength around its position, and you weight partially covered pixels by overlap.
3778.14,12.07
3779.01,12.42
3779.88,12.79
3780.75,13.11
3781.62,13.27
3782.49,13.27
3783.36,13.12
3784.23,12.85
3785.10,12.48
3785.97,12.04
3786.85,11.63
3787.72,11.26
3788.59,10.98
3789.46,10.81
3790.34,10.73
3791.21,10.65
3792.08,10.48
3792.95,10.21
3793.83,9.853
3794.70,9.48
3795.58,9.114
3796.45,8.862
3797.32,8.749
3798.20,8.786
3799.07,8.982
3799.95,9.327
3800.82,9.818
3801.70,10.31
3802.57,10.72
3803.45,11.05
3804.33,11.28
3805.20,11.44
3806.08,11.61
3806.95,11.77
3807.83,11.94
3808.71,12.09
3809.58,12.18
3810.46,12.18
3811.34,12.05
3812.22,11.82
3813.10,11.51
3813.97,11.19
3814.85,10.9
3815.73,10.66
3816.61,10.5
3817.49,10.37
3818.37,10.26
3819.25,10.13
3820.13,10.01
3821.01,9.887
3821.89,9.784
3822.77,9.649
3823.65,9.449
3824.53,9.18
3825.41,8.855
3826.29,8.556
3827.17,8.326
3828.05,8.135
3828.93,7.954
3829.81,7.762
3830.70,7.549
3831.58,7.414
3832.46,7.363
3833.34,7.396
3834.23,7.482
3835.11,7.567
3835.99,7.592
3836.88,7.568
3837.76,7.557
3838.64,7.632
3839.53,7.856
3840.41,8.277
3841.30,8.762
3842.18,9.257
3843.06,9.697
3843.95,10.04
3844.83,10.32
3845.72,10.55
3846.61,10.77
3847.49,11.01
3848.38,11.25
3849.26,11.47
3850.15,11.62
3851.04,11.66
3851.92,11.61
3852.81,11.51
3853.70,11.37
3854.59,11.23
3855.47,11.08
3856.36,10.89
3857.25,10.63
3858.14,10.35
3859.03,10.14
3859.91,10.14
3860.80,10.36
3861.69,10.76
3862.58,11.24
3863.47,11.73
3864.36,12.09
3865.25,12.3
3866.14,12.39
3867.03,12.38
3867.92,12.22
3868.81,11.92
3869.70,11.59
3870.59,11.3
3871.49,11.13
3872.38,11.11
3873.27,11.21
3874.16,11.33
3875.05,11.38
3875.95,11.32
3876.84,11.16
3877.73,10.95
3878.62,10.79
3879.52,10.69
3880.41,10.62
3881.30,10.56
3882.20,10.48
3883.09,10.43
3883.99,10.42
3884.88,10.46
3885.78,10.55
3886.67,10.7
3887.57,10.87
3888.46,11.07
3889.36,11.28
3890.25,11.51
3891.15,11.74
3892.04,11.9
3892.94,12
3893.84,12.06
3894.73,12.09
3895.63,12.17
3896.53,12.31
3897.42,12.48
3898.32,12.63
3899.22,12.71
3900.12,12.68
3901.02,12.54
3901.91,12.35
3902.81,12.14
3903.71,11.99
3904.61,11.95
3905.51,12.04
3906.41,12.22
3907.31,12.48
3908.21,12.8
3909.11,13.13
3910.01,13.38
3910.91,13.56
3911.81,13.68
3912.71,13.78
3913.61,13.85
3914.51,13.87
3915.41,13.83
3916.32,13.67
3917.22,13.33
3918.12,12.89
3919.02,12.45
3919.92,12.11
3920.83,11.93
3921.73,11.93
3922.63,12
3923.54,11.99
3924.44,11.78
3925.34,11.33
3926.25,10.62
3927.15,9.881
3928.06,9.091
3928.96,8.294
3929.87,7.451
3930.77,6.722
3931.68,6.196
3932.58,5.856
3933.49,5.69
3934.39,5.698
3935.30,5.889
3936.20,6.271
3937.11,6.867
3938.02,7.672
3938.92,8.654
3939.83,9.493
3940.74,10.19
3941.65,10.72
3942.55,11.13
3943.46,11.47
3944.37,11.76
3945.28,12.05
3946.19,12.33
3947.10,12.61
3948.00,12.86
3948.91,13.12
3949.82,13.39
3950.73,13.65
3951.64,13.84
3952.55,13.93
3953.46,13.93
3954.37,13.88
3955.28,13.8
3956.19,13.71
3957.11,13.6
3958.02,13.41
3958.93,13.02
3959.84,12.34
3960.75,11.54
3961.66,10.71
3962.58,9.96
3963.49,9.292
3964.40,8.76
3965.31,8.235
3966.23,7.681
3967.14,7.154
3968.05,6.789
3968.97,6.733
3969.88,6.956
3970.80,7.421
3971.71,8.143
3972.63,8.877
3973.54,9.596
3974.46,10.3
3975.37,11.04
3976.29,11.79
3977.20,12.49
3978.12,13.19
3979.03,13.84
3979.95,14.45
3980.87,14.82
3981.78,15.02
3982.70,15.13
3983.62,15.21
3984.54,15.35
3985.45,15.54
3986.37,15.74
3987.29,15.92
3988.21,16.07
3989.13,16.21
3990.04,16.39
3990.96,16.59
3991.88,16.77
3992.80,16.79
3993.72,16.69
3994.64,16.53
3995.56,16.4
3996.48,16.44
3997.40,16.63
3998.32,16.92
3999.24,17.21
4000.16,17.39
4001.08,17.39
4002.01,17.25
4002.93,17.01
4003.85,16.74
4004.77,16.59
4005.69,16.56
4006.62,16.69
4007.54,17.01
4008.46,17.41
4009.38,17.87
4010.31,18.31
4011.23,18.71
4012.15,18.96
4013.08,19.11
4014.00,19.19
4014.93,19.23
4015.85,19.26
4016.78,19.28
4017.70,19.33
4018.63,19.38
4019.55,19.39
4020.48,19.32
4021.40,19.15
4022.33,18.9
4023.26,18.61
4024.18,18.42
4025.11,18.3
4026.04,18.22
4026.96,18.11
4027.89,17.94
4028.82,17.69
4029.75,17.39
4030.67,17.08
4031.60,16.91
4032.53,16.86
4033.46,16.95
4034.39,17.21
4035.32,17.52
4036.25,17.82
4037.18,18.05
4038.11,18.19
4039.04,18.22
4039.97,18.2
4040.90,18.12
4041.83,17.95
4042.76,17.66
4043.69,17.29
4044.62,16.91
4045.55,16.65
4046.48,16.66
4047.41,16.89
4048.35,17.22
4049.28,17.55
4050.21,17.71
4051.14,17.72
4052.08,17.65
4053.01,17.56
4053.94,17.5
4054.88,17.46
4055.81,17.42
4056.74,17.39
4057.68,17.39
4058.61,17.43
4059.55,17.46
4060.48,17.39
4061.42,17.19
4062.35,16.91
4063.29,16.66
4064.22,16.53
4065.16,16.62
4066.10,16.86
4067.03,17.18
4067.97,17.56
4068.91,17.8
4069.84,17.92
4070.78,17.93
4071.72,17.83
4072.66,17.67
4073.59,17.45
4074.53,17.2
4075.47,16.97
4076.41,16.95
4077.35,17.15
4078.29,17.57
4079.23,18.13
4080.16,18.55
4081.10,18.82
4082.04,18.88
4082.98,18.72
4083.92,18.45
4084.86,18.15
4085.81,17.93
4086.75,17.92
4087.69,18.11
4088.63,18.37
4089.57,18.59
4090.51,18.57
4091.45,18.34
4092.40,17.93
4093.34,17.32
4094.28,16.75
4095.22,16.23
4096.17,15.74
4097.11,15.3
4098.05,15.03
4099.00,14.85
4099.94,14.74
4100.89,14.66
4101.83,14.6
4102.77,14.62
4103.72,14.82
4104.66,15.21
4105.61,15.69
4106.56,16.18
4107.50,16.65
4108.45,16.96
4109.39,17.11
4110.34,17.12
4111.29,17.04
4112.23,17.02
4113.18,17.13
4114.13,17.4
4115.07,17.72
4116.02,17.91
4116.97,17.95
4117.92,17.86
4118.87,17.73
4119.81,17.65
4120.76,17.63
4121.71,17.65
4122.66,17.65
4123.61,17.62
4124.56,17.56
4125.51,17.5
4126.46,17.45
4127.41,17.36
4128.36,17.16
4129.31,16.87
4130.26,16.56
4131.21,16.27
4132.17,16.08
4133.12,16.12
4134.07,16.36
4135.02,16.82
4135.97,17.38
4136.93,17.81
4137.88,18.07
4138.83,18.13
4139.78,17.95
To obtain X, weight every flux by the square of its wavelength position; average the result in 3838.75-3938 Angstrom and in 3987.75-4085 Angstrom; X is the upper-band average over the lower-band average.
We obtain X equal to 1.72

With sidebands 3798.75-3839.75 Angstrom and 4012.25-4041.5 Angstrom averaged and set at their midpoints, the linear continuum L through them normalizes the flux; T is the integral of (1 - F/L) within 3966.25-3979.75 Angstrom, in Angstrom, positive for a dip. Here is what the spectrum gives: 5.43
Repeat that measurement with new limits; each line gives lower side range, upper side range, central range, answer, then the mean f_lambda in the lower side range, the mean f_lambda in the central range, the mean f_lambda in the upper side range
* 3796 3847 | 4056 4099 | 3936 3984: 9.1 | 9.63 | 11.2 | 17.5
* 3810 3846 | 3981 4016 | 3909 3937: 5.8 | 9.24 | 10.6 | 16.9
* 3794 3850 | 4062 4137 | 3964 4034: -5.0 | 9.71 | 15.5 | 17.1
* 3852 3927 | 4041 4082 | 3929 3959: 6.7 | 11.8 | 10.6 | 17.4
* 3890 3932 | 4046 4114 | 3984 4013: -4.5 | 11.9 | 16.9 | 17.1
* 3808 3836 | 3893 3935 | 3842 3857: -1.1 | 9.6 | 10.9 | 11.5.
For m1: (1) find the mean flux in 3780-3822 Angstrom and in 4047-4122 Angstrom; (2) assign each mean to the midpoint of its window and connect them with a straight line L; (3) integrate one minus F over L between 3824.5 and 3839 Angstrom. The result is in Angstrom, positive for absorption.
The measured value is 4.7 Angstrom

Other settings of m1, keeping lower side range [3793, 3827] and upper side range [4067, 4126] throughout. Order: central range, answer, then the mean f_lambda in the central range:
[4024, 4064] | -3.9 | 17.5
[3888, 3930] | 1.9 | 12.1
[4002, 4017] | -2.8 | 18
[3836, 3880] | 3.1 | 10.7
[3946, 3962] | 0.8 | 13.1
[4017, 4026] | -2.1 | 18.9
